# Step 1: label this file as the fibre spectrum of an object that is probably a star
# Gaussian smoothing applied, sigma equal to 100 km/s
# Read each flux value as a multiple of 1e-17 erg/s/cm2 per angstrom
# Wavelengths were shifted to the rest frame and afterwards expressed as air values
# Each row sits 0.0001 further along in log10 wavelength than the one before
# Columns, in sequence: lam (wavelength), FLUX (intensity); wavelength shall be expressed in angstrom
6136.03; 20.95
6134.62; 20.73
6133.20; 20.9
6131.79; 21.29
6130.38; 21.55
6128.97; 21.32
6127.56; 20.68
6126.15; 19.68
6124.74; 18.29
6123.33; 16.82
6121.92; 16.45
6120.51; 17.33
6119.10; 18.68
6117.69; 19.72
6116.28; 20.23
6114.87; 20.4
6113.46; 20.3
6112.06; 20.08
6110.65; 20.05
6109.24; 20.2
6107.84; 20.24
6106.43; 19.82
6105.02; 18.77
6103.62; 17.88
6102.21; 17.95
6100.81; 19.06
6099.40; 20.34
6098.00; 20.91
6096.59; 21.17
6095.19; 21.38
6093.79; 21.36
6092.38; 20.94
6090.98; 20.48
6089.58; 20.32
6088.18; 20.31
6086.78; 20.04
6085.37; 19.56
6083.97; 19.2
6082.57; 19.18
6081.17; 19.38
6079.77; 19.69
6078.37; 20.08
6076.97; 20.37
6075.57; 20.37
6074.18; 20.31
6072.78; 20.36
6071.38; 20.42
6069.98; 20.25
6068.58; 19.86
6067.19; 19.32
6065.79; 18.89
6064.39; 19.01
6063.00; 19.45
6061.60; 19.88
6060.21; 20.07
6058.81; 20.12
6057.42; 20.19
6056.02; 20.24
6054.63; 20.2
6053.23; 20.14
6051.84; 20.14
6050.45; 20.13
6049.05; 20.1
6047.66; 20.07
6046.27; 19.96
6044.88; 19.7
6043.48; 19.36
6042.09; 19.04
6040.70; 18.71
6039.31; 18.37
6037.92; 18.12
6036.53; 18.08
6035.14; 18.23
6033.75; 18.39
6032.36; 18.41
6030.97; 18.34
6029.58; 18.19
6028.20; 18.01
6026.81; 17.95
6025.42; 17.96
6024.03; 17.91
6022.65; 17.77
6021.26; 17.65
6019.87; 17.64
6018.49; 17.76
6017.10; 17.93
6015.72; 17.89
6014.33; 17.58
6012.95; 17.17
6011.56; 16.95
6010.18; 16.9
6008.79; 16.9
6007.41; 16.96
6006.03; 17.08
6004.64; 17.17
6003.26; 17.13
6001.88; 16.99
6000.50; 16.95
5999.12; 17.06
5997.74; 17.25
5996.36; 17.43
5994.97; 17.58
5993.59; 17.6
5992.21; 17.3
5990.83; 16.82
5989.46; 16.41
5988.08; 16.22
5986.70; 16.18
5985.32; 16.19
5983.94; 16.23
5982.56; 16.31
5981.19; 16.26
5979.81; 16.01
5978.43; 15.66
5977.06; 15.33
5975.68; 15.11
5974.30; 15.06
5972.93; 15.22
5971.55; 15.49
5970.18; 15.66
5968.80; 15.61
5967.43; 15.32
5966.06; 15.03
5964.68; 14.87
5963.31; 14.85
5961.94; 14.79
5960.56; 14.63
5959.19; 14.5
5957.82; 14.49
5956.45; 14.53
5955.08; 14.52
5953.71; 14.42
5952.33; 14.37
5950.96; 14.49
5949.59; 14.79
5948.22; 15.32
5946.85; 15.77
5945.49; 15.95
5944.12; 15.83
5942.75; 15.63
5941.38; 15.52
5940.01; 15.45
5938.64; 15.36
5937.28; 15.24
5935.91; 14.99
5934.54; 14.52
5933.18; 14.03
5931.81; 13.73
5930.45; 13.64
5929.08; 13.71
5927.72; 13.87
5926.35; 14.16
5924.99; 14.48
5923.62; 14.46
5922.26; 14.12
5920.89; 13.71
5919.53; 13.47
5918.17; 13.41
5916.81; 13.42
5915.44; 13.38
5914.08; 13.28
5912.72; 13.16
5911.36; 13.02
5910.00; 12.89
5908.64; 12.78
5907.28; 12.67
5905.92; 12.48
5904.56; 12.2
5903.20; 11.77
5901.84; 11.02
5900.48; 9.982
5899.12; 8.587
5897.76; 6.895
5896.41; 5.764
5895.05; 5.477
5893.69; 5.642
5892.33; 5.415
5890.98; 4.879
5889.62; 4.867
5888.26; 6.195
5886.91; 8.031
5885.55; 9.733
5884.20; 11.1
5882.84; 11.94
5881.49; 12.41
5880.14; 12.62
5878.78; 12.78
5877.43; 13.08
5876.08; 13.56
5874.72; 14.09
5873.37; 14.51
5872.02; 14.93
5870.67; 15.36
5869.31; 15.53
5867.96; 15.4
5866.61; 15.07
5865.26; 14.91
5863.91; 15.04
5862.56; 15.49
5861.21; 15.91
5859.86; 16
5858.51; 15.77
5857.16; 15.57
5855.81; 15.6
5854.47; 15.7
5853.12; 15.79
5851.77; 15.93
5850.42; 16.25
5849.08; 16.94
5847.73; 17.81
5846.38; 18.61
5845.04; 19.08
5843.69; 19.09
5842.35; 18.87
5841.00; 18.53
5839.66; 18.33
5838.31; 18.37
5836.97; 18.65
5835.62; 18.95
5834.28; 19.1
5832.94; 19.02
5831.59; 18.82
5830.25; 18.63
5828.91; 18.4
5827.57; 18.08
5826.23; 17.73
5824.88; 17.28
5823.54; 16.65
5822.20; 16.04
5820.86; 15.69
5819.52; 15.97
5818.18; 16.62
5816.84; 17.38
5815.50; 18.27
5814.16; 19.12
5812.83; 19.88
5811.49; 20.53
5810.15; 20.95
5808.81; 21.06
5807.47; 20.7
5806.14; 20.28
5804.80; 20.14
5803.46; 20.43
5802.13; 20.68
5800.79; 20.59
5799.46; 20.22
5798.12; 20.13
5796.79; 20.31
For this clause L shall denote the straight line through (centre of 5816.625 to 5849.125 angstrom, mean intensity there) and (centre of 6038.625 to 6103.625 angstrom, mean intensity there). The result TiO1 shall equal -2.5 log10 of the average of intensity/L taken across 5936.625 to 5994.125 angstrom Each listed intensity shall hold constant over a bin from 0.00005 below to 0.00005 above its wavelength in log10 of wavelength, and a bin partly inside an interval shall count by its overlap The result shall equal 0.22 mag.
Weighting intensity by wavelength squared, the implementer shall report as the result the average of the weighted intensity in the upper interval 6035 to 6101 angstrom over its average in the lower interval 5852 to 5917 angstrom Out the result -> 1.74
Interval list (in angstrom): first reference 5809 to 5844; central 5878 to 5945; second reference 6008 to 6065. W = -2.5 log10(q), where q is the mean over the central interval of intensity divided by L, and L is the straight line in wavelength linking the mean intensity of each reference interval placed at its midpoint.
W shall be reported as 0.47 mag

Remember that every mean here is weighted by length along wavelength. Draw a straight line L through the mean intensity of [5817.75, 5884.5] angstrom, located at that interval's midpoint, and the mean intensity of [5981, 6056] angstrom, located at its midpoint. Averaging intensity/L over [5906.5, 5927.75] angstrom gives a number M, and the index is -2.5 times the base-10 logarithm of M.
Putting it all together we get 0.24 mag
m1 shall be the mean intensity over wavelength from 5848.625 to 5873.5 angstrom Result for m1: 15.6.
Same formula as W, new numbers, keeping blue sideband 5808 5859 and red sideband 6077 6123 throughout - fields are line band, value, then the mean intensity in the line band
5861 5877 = 0.21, 14.9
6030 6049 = 0.02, 18.9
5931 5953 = 0.23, 15.1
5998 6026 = 0.10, 17.4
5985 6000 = 0.12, 16.9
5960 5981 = 0.23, 15.3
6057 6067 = -0.01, 19.6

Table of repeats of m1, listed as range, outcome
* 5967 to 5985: 15.7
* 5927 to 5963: 14.8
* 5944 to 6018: 16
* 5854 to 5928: 12.3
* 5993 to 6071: 18.5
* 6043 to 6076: 19.9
